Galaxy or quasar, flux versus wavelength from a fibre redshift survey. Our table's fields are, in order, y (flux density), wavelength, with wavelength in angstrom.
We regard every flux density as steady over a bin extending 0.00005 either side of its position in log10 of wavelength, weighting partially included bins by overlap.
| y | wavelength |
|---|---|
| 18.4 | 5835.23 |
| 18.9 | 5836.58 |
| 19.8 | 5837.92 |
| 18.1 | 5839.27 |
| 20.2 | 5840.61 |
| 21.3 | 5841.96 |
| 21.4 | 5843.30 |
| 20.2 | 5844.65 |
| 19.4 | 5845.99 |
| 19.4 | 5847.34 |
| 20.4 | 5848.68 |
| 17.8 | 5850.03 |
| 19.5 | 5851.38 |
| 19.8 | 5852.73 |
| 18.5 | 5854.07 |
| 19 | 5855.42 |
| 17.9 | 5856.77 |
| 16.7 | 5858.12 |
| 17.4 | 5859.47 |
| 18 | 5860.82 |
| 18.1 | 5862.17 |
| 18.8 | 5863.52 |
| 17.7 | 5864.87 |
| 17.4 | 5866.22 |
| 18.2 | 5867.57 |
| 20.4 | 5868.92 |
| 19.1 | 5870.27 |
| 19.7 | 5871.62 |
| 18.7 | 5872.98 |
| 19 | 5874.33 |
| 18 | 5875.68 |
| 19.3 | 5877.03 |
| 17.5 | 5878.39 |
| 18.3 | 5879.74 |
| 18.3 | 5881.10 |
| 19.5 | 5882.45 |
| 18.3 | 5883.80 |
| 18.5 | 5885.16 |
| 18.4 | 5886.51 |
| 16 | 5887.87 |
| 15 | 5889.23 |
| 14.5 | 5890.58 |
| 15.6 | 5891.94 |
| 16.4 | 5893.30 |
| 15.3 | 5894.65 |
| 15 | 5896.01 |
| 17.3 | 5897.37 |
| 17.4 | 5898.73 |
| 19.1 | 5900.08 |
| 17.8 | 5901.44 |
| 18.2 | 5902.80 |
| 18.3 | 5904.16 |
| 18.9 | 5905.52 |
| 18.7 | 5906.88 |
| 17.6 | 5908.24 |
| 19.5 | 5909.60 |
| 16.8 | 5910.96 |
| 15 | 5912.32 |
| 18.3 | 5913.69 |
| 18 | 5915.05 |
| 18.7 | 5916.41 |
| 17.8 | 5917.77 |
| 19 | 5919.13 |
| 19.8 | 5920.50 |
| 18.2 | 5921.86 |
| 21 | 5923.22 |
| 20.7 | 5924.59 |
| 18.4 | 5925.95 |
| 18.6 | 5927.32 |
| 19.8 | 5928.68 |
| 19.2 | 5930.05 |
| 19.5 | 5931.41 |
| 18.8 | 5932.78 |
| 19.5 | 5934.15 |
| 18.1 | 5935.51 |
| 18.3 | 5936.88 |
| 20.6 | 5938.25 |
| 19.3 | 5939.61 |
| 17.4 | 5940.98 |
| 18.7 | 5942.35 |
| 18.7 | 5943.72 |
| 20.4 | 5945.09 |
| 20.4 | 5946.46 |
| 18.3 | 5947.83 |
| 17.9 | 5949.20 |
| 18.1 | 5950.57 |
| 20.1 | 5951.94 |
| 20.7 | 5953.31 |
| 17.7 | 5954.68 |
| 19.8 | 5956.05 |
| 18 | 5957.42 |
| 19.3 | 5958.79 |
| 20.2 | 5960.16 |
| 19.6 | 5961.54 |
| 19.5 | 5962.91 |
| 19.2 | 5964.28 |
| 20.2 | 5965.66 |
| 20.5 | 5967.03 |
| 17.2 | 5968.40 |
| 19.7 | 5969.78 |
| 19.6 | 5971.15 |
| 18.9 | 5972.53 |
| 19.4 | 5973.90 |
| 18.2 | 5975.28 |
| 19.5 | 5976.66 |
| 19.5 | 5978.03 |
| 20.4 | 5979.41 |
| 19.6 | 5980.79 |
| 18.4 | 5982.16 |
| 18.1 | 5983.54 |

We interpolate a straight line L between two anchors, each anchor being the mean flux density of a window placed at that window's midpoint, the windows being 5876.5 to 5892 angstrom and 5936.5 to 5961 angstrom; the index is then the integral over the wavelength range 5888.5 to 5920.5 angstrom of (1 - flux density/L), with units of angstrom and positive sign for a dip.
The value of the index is 1.1 angstrom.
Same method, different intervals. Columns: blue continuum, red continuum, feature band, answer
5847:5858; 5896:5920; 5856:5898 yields 1.82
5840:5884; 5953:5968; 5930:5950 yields 0.35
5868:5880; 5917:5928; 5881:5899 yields 2.11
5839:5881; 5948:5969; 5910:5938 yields 0.54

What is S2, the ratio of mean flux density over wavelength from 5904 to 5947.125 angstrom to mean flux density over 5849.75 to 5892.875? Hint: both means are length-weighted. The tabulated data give 1.0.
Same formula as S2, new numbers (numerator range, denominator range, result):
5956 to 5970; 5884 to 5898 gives 1.19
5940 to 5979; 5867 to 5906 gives 1.08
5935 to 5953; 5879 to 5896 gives 1.12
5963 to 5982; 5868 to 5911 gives 1.08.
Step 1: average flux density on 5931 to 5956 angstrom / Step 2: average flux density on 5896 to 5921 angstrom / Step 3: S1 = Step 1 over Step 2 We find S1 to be 1.06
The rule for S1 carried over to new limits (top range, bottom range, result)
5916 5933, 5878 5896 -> 1.13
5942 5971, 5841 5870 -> 1.02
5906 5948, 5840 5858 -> 0.96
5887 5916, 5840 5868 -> 0.90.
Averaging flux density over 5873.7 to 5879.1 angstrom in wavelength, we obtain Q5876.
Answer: 18.5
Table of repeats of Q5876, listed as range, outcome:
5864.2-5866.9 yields 17.6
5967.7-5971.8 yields 18.8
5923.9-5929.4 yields 19.4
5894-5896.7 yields 15.1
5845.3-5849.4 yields 19.7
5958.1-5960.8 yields 19.8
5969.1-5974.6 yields 19.4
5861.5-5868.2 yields 18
